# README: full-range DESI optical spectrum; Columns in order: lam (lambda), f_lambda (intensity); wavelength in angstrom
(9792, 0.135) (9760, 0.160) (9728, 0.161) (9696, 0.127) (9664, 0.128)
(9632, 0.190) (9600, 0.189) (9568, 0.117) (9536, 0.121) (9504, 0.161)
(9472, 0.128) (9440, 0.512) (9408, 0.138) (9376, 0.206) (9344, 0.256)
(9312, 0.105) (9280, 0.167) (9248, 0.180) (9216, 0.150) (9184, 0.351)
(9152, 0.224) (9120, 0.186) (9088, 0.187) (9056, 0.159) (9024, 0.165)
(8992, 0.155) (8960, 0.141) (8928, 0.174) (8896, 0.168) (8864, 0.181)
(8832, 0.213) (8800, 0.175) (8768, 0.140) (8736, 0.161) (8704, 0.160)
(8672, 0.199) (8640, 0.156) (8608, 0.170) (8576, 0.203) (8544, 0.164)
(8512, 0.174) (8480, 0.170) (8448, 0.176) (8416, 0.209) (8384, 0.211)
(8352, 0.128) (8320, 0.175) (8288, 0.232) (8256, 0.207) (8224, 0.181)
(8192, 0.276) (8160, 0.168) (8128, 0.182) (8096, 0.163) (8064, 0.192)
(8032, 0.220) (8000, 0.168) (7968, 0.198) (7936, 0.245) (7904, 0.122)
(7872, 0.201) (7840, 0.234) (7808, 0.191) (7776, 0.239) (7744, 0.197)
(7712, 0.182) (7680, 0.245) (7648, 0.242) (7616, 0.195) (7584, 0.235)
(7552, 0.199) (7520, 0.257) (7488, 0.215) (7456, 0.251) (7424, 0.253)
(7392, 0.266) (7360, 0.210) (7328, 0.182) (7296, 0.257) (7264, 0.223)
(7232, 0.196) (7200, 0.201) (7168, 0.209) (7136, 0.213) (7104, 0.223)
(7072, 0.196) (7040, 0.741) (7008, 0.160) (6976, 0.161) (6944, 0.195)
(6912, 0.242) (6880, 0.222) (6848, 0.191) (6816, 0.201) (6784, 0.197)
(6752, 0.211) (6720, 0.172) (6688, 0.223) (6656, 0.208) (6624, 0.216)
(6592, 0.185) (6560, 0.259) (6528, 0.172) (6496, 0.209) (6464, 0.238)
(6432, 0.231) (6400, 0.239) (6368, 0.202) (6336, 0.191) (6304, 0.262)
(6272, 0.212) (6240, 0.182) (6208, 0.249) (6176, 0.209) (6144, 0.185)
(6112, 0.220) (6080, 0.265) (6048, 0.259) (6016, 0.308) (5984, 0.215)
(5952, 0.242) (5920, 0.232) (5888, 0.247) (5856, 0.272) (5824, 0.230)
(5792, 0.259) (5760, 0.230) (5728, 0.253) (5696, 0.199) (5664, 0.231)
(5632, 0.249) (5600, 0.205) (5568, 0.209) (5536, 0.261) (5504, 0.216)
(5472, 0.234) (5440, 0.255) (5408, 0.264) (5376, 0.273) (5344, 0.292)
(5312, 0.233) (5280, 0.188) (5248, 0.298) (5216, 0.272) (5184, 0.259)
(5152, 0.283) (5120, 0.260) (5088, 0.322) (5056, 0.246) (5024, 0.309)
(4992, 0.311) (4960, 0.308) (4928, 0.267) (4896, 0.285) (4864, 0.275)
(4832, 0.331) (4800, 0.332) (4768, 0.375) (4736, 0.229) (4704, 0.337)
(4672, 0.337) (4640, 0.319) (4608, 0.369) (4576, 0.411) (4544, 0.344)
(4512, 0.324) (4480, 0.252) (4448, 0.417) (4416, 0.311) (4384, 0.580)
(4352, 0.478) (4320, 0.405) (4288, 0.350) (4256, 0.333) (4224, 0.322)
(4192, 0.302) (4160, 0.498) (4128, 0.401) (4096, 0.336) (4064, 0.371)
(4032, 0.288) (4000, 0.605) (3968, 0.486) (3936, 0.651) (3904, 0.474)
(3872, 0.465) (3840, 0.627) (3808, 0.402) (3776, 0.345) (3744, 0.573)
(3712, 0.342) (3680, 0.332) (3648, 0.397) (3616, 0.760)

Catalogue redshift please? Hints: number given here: 0.886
